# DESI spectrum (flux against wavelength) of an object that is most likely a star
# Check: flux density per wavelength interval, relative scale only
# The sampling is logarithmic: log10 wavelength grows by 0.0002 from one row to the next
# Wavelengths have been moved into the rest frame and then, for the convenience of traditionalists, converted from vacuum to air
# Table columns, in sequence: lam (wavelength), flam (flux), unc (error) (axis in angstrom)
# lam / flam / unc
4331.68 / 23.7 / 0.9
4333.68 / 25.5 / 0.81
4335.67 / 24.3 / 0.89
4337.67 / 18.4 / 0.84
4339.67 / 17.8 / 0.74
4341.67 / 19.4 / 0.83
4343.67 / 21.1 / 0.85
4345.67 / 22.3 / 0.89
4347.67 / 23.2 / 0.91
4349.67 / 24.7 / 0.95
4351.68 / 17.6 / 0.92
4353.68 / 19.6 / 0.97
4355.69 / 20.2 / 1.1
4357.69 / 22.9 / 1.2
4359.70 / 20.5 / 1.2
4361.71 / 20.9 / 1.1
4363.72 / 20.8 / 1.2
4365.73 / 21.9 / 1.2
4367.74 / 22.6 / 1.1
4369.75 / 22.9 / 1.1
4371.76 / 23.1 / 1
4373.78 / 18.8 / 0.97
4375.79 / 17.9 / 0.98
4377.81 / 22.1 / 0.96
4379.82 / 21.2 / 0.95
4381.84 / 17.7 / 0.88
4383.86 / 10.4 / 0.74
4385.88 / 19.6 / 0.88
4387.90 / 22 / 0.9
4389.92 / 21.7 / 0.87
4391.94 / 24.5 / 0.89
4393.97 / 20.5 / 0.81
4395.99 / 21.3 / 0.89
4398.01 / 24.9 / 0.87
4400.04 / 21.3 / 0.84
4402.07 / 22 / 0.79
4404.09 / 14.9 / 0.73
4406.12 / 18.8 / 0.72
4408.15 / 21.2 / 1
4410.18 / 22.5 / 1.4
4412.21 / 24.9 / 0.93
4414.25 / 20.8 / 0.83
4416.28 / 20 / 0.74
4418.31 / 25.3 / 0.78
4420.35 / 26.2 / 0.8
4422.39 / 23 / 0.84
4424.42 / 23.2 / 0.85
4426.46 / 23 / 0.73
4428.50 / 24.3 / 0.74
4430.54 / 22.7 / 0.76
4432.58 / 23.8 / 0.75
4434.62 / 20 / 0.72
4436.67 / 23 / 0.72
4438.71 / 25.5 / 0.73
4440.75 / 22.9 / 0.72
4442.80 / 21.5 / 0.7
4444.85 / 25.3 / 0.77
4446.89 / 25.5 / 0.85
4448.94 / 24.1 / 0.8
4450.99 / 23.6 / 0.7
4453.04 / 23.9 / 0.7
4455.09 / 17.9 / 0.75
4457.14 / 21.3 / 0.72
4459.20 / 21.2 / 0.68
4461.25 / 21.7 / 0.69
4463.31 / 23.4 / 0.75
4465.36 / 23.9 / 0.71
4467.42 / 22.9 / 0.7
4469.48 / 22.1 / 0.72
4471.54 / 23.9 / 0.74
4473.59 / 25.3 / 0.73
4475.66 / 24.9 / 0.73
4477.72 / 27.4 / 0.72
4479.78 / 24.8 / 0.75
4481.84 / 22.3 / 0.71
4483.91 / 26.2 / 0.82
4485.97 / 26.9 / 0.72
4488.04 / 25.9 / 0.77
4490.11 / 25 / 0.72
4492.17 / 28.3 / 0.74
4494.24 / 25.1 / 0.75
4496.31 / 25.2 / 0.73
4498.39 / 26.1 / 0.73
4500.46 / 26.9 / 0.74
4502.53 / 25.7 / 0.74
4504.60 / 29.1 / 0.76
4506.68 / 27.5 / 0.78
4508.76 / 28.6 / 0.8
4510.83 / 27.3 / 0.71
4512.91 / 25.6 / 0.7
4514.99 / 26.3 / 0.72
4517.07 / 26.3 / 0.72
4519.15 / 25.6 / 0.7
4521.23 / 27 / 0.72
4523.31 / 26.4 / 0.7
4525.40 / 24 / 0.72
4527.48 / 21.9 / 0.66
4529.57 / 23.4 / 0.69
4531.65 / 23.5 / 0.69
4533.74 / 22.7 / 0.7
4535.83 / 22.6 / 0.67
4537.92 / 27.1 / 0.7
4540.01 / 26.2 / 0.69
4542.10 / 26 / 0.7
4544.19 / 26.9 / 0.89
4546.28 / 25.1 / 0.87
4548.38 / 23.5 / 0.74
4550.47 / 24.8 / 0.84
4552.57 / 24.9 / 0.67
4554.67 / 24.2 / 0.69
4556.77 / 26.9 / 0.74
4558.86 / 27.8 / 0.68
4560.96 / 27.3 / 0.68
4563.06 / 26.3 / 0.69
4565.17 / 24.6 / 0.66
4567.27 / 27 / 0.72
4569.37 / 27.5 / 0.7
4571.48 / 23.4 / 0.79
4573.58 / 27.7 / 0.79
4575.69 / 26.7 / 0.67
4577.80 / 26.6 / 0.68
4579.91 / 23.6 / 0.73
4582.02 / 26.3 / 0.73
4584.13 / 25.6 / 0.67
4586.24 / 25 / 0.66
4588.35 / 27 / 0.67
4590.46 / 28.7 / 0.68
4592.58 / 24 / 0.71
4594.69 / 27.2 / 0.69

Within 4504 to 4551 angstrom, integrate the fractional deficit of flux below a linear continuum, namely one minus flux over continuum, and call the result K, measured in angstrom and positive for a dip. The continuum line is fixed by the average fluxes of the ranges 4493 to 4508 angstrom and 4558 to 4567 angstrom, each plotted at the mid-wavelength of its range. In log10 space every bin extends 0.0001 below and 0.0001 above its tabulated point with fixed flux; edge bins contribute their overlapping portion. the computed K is 1.8 angstrom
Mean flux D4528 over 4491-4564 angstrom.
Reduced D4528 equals 25.8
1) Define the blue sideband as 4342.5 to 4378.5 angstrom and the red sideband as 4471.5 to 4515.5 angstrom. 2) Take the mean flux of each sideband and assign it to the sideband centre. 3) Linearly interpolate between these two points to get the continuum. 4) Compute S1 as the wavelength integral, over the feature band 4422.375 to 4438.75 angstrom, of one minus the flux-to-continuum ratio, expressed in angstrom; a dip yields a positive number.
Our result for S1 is 0.55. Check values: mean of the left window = 21.3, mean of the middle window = 23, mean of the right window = 26.2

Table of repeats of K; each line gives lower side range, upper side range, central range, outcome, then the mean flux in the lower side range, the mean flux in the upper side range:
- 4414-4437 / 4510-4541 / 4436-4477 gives 0.7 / 23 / 25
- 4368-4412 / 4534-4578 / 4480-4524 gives -4.1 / 20.6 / 25.8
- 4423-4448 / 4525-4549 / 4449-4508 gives -1.9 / 23.4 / 24.4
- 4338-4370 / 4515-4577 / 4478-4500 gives -1.4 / 21.1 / 25.4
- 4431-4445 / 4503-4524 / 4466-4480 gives 0.2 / 23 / 26.9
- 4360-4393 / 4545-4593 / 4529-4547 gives 0.1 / 20.5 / 25.9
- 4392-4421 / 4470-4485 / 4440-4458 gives 0.6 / 21.8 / 24.9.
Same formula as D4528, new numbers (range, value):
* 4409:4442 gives 23.2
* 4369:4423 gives 21.1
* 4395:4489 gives 23.1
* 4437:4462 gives 22.9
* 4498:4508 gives 27.2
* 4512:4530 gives 25.2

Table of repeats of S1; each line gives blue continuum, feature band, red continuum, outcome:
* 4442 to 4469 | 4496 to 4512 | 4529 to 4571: -2.0 angstrom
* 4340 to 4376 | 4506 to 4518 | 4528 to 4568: -1.2 angstrom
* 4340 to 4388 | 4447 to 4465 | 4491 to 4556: 0.8 angstrom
